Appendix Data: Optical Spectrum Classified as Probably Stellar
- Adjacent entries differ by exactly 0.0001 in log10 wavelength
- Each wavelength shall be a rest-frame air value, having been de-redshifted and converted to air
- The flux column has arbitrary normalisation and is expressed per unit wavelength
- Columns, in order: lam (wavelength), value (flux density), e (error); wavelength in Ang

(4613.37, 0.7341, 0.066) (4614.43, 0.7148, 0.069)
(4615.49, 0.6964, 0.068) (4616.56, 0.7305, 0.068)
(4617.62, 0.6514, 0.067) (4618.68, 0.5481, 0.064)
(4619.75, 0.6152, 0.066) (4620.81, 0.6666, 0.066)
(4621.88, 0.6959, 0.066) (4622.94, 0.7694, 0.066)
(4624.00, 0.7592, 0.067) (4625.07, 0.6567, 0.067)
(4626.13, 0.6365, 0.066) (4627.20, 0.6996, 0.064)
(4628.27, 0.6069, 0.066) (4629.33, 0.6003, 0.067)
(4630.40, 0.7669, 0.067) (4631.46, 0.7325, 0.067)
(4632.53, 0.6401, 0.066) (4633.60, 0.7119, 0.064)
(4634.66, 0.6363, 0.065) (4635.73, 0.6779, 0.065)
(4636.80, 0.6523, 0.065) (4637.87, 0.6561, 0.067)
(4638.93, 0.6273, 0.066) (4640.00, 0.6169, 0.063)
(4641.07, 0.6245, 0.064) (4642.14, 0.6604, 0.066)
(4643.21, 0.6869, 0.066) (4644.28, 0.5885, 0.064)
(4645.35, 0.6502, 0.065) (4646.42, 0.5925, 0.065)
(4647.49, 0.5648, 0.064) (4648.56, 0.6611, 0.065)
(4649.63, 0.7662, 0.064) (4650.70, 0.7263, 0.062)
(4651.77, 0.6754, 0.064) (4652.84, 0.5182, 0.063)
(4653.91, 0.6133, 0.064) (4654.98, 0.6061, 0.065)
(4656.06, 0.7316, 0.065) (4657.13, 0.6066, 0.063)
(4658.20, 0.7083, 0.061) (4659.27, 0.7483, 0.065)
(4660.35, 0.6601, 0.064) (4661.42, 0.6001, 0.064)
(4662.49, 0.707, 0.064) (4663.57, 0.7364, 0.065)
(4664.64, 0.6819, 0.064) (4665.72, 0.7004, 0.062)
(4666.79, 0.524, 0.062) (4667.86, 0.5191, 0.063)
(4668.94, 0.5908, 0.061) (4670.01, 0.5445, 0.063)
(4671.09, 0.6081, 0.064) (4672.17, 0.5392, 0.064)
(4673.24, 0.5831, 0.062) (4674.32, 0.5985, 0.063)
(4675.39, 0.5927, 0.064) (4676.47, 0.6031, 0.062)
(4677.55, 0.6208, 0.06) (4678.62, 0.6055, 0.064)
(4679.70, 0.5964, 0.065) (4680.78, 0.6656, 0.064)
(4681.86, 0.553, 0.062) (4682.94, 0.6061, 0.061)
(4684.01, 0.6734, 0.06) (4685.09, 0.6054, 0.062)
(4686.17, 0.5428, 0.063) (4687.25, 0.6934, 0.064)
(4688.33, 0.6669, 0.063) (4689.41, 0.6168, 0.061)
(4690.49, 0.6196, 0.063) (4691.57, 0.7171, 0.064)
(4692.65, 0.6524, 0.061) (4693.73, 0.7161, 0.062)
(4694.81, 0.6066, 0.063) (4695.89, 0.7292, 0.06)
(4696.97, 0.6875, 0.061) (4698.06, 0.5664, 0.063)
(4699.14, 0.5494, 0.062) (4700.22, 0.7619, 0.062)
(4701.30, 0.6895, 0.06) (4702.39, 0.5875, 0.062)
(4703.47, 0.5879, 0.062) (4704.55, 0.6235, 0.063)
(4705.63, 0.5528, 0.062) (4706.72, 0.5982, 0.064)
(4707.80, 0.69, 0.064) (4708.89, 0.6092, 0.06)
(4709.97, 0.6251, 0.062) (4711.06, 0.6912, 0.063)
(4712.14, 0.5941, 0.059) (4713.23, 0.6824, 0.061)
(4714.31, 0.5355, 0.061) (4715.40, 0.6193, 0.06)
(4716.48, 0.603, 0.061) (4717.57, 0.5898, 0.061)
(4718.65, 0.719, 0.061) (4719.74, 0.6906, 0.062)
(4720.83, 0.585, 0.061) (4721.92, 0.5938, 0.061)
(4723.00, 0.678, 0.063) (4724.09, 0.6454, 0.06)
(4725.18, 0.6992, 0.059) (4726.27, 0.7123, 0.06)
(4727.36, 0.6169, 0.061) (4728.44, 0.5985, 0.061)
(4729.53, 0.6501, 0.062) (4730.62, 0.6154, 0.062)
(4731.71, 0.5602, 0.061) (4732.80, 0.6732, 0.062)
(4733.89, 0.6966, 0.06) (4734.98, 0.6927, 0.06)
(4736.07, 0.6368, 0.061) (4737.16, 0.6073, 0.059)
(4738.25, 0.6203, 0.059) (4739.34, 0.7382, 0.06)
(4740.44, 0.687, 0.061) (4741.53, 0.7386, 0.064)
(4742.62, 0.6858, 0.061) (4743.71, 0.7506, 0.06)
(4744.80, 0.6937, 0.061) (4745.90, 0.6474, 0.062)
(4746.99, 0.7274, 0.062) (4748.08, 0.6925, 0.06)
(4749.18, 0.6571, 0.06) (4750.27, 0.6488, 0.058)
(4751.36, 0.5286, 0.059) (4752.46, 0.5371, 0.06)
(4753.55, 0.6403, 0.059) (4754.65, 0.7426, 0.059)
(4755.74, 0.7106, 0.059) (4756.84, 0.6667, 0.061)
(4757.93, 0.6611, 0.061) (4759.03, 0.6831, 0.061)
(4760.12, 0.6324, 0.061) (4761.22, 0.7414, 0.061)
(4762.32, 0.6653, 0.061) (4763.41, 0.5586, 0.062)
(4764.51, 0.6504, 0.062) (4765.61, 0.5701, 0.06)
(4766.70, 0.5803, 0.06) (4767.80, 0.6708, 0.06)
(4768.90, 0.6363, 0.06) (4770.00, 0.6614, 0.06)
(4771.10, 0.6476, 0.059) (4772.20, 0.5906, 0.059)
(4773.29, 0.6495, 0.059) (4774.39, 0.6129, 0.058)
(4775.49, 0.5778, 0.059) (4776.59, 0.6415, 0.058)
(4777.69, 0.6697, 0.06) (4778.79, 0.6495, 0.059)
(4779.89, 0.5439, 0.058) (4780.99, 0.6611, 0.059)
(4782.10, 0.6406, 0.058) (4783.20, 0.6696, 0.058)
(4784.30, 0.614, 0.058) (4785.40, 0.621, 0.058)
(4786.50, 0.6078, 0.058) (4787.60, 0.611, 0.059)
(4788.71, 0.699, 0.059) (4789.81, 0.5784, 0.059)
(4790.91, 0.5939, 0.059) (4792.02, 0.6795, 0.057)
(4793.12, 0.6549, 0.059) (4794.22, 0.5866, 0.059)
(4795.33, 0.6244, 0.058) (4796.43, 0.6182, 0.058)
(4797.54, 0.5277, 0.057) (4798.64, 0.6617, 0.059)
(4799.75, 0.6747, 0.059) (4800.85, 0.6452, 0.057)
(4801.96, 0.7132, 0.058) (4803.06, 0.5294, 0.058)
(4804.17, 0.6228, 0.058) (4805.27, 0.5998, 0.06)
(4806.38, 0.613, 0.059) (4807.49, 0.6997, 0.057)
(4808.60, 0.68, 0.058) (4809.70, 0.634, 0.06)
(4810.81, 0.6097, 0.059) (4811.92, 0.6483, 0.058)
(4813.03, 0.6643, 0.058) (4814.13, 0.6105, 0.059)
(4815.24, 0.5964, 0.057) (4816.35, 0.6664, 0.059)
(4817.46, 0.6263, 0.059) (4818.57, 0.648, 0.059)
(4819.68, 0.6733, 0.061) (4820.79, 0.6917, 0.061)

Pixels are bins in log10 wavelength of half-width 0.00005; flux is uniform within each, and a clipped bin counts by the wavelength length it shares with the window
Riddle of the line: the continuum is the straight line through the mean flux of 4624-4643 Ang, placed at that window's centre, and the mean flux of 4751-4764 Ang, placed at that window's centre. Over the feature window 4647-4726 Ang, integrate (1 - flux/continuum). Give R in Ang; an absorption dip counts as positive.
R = 2.7 Ang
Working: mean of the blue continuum 0.662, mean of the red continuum 0.649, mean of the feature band 0.634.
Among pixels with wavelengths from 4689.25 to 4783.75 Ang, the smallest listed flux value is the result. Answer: 0.5286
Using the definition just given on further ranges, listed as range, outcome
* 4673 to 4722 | 0.5355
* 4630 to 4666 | 0.5182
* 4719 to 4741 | 0.5602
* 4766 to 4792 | 0.5439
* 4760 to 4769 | 0.5586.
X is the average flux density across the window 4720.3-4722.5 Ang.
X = 0.592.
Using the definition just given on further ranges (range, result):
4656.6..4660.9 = 0.681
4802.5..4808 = 0.613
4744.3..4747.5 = 0.688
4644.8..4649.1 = 0.617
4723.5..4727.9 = 0.668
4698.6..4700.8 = 0.658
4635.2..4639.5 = 0.653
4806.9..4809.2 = 0.688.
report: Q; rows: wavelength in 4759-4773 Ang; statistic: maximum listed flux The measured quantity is 0.7414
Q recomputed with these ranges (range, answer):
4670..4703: 0.7619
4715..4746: 0.7506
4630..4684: 0.7669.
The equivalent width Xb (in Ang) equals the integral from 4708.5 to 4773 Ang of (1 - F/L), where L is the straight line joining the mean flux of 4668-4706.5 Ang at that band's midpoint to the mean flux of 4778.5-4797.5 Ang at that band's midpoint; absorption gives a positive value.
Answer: -2.80 Ang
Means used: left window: 0.62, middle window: 0.649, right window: 0.623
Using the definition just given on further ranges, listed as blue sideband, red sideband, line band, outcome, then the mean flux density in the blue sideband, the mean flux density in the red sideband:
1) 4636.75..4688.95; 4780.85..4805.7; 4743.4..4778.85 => -1.1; 0.63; 0.627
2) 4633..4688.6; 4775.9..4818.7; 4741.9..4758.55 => -0.9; 0.633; 0.631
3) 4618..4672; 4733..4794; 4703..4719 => 0.7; 0.651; 0.648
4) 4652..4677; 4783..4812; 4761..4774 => -0.1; 0.623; 0.63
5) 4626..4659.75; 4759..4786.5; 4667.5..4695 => 1.5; 0.656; 0.632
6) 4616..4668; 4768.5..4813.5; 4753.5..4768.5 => -0.5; 0.658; 0.631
